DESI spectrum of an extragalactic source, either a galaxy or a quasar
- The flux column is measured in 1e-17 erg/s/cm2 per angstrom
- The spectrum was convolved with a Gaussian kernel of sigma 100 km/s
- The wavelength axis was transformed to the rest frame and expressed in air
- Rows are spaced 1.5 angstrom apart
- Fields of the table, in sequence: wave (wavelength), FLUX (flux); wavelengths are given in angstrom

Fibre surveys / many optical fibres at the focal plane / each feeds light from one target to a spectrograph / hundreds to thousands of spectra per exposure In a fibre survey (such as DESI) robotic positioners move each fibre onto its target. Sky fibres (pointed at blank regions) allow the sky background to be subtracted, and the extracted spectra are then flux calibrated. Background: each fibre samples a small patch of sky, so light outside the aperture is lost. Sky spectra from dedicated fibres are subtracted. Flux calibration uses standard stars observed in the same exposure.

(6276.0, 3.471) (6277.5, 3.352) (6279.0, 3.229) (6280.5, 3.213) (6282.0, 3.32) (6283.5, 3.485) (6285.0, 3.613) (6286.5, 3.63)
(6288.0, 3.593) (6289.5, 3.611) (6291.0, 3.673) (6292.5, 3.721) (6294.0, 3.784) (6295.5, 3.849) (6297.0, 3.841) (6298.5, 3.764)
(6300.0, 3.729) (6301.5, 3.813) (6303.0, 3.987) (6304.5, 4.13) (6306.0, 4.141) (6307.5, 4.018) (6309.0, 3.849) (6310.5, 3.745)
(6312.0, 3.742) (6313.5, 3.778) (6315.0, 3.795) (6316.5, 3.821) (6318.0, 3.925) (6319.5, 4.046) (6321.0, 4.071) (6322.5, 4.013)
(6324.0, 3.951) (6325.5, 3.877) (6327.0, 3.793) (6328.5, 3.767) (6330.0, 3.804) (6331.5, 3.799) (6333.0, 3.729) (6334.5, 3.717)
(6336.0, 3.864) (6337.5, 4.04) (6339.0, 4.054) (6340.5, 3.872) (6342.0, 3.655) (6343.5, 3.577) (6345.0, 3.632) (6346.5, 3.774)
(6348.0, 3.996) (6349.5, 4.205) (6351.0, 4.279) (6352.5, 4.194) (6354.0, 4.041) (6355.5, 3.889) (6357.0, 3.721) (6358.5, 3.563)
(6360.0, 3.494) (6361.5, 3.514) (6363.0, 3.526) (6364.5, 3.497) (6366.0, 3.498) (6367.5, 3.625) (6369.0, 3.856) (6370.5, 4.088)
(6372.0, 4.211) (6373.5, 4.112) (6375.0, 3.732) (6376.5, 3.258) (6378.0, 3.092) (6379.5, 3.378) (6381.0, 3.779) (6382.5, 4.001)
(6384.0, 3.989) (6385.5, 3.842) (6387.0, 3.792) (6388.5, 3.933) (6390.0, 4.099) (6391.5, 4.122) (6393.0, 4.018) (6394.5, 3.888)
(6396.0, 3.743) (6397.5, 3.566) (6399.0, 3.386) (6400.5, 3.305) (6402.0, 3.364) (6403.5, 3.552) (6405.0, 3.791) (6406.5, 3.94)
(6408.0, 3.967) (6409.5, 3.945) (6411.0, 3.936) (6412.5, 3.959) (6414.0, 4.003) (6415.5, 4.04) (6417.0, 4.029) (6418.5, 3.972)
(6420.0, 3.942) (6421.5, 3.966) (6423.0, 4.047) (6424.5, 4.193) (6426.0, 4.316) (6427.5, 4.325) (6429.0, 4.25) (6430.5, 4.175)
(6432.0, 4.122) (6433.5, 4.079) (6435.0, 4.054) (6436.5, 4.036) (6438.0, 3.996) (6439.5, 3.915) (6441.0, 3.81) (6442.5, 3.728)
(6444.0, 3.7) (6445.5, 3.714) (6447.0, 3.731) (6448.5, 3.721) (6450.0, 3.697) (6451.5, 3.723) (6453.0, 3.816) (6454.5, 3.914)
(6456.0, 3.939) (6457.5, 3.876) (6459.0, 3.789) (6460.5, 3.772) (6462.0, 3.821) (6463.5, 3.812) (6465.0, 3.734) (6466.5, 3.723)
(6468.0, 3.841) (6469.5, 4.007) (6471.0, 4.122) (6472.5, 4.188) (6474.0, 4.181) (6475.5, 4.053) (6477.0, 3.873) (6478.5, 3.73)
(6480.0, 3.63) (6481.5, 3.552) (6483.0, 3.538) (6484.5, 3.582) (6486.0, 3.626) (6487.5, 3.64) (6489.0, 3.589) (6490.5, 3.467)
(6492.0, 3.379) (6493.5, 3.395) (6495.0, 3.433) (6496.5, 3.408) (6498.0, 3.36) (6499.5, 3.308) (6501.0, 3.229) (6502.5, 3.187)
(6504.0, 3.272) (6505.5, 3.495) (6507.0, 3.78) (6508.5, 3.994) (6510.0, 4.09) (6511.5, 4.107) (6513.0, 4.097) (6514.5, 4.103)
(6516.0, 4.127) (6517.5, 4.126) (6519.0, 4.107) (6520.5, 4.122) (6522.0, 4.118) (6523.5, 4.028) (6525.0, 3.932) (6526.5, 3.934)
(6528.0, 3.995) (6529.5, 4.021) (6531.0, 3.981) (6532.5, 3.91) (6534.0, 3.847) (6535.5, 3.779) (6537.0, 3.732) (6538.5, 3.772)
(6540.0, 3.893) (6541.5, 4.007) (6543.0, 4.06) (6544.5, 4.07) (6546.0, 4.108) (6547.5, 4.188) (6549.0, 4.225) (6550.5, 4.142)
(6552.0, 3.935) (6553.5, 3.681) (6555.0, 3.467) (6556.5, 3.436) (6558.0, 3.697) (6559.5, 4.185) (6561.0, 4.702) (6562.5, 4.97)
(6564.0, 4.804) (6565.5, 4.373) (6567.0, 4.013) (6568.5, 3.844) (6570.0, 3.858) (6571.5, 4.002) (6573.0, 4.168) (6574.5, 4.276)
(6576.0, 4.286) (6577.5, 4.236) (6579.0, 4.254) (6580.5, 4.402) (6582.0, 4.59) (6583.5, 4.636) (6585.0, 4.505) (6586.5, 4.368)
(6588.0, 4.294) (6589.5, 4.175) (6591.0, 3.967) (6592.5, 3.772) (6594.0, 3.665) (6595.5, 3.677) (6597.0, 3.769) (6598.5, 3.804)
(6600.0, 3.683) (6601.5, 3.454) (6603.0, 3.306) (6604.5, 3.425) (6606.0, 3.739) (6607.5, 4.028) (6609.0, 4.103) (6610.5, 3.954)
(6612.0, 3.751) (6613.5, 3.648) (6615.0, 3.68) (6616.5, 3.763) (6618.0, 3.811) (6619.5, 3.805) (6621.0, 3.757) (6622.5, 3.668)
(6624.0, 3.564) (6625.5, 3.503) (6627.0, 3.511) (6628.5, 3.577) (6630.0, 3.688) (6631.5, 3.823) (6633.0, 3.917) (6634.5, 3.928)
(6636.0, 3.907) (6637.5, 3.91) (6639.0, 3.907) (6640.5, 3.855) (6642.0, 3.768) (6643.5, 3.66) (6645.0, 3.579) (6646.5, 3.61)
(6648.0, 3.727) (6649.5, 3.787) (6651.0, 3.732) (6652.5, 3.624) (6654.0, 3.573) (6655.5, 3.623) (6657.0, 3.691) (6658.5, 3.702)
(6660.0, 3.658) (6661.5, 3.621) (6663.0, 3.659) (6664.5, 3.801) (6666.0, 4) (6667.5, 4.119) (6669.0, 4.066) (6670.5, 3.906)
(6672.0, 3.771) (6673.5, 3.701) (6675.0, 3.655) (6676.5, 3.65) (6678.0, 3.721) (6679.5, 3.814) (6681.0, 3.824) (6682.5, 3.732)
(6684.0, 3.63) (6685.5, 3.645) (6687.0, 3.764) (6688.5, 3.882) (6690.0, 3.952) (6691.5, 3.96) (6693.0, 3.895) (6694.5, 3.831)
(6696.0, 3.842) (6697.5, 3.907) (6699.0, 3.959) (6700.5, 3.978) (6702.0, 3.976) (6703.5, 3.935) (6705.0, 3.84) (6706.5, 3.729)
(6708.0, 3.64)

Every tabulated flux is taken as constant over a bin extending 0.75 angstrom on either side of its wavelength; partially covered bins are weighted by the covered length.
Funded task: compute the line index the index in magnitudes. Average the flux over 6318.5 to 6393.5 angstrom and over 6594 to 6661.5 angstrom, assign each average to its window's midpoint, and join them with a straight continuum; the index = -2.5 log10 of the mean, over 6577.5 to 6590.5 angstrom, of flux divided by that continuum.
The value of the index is -0.174 mag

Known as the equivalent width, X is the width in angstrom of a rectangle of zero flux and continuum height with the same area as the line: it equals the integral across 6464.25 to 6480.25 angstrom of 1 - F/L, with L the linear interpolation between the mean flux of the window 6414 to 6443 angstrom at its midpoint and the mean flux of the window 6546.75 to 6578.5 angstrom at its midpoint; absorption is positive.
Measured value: 0.6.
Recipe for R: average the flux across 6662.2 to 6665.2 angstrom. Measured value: 3.73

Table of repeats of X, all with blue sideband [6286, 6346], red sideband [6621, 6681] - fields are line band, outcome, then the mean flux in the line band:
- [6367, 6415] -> 0.24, 3.79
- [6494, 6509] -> 1.37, 3.44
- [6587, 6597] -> -0.44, 3.92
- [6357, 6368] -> 0.80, 3.54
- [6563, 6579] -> -1.86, 4.2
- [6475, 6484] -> 0.17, 3.72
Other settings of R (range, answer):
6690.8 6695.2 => 3.9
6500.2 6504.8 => 3.23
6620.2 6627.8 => 3.6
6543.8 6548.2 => 4.12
